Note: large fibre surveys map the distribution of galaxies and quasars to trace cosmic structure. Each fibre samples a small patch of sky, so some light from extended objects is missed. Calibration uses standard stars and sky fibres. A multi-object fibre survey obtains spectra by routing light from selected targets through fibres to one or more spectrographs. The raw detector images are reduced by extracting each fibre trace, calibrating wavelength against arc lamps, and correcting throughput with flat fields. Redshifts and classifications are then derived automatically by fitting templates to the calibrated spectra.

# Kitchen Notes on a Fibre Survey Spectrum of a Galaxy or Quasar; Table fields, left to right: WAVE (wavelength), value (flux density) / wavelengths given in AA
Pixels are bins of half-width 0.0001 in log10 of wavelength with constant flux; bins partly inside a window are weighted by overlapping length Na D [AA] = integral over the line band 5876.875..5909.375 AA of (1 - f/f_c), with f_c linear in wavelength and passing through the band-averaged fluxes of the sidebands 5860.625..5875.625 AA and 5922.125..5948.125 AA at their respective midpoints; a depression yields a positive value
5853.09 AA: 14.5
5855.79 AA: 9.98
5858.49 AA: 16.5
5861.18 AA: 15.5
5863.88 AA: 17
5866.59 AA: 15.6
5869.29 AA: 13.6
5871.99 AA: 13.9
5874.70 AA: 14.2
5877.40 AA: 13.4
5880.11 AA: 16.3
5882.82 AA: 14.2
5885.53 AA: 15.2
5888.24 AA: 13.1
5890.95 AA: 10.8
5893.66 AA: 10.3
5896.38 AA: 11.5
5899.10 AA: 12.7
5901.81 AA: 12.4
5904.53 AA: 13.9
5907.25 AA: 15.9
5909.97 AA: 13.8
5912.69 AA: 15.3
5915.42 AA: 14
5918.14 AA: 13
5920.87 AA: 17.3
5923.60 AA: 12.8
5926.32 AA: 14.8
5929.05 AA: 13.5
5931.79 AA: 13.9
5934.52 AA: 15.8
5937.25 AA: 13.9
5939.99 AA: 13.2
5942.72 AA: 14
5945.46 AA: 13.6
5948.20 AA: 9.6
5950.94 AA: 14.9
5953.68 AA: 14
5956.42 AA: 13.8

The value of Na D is 2.7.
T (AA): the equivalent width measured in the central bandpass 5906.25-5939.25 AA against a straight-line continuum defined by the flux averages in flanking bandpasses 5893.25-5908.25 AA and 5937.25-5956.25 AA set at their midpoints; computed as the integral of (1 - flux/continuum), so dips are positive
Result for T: -3.5 AA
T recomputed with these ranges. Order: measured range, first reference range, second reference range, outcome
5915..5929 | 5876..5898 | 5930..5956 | -0.9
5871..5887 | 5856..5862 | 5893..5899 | -2.0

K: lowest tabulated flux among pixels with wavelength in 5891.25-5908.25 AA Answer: 10.3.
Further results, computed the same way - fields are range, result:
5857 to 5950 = 9.6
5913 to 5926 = 12.8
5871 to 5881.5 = 13.4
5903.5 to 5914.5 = 13.8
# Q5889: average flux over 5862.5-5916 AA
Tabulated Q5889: 13.9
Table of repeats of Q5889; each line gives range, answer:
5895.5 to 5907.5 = 13.1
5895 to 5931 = 13.9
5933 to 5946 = 14.1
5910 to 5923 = 14.7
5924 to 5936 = 14.4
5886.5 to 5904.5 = 12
